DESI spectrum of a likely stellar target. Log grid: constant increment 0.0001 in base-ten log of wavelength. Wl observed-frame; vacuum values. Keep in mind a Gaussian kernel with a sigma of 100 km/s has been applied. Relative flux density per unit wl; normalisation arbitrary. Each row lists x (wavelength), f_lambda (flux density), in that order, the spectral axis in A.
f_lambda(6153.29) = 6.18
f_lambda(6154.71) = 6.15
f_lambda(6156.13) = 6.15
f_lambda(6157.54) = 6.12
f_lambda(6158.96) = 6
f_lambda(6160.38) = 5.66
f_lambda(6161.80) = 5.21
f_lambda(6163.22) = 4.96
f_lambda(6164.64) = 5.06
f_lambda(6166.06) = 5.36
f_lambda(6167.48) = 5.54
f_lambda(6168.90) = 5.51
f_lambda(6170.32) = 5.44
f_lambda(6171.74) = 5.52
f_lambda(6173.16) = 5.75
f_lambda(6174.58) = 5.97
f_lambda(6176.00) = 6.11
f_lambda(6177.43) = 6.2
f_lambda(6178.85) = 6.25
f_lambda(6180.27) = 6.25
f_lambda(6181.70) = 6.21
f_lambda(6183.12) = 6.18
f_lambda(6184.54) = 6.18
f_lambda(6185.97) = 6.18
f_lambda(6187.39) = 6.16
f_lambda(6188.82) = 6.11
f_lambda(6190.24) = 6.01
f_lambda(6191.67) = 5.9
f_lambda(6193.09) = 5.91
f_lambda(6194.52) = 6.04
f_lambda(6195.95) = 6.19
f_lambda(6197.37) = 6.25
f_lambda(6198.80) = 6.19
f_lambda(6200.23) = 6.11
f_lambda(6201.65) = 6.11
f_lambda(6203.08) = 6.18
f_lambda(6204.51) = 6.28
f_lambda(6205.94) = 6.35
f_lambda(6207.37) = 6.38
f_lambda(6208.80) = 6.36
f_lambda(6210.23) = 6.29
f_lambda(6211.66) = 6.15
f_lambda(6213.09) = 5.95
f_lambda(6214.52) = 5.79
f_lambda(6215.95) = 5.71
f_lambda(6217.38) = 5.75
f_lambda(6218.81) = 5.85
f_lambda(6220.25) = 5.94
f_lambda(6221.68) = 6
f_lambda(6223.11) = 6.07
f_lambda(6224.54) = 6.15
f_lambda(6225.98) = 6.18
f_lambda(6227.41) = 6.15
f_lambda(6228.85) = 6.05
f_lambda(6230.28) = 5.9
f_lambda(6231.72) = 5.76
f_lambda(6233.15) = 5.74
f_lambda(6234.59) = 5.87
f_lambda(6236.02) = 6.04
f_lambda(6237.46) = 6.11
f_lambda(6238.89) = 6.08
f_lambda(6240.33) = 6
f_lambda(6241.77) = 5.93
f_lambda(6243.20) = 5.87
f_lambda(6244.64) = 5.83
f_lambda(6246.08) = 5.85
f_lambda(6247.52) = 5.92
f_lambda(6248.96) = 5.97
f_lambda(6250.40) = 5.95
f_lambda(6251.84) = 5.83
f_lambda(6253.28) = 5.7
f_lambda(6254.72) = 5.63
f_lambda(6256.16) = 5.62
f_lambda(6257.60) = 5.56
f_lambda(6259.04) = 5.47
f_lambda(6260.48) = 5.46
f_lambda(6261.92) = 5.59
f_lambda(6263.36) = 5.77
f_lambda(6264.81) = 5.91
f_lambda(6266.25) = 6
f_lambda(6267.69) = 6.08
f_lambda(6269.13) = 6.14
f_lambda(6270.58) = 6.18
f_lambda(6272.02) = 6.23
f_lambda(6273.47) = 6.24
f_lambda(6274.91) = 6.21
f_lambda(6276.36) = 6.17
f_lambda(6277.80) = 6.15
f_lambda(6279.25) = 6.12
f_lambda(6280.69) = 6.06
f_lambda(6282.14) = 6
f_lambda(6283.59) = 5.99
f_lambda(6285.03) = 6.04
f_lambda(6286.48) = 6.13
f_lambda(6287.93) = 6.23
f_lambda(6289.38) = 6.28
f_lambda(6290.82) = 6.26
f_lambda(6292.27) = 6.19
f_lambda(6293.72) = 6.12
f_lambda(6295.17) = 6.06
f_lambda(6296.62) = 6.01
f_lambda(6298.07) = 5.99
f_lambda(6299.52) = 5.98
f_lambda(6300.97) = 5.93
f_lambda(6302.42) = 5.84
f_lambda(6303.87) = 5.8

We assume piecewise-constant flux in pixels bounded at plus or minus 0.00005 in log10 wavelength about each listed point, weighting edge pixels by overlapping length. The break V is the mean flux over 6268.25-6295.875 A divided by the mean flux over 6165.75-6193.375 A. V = 1.03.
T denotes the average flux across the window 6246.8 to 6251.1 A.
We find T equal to 5.94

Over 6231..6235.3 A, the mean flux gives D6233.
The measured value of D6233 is 5.79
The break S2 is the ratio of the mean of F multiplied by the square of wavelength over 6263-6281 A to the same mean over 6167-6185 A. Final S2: 1.06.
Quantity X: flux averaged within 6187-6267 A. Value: 5.96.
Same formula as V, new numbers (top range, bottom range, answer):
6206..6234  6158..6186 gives 1.04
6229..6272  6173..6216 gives 0.96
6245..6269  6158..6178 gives 1.03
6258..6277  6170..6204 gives 0.98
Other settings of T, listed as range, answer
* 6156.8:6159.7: 6.07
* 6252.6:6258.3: 5.63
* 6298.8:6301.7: 5.96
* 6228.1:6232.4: 5.9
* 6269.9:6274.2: 6.22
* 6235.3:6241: 6.06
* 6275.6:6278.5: 6.16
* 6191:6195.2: 5.95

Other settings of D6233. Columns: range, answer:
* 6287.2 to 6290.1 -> 6.25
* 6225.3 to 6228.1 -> 6.17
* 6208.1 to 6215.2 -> 6.11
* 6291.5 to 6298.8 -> 6.07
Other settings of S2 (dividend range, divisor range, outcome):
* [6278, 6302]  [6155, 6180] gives 1.11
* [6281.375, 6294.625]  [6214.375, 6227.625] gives 1.05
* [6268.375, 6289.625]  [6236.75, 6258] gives 1.06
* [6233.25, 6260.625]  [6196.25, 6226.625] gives 0.97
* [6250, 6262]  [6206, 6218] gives 0.94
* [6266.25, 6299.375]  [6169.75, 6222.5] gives 1.04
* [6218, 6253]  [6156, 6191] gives 1.04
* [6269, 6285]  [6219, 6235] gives 1.04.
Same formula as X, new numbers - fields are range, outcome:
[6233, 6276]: 5.9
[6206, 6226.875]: 6.05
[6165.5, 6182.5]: 5.85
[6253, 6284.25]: 5.93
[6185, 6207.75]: 6.14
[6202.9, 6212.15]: 6.29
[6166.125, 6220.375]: 6.03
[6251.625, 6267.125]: 5.69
